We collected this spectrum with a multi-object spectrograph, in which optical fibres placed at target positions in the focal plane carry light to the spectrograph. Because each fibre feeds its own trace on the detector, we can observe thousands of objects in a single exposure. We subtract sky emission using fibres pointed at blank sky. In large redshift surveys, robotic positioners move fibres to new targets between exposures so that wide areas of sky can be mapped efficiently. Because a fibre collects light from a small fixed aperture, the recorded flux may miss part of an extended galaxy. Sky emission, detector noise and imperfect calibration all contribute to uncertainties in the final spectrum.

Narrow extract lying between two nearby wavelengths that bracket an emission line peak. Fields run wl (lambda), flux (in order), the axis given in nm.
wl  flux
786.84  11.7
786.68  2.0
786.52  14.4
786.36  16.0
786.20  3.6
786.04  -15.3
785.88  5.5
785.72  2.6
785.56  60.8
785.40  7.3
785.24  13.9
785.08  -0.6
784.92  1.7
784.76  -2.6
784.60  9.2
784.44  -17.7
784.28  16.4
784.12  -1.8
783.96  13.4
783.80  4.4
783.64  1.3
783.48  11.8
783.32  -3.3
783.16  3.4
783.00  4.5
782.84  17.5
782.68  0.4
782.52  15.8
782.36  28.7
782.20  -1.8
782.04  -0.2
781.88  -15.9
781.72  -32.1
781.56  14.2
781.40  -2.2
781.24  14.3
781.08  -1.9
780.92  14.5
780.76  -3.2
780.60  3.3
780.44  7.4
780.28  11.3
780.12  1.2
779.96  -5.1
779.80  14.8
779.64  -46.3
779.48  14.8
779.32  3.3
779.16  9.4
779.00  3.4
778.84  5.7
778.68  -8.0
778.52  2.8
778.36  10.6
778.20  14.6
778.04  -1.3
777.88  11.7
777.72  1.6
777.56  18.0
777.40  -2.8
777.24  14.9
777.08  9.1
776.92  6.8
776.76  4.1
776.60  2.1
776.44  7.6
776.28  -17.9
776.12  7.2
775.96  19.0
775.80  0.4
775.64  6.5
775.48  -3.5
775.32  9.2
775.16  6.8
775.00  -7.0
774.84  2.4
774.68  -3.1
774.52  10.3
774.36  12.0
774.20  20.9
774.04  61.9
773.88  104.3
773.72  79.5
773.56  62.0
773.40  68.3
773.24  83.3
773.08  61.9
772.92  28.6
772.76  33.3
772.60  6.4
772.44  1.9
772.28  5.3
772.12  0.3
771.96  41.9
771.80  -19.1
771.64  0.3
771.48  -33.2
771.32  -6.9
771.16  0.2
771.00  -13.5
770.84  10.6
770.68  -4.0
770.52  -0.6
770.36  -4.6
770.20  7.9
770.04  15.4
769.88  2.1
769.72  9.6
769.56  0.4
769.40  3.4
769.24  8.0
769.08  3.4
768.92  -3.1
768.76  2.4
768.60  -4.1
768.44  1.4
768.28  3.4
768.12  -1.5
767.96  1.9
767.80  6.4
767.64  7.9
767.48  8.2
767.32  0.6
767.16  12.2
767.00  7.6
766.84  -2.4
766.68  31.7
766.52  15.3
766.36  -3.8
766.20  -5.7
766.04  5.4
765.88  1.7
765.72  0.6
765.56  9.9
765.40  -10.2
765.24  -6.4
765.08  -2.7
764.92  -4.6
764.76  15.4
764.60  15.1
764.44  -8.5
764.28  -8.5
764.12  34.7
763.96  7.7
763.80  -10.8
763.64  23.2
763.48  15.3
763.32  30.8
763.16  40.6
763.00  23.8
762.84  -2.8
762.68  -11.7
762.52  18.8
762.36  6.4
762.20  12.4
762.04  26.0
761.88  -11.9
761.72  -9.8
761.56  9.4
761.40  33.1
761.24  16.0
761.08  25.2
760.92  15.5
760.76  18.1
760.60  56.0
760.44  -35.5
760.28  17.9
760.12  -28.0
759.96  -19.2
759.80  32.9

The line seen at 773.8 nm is [O II] 3727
